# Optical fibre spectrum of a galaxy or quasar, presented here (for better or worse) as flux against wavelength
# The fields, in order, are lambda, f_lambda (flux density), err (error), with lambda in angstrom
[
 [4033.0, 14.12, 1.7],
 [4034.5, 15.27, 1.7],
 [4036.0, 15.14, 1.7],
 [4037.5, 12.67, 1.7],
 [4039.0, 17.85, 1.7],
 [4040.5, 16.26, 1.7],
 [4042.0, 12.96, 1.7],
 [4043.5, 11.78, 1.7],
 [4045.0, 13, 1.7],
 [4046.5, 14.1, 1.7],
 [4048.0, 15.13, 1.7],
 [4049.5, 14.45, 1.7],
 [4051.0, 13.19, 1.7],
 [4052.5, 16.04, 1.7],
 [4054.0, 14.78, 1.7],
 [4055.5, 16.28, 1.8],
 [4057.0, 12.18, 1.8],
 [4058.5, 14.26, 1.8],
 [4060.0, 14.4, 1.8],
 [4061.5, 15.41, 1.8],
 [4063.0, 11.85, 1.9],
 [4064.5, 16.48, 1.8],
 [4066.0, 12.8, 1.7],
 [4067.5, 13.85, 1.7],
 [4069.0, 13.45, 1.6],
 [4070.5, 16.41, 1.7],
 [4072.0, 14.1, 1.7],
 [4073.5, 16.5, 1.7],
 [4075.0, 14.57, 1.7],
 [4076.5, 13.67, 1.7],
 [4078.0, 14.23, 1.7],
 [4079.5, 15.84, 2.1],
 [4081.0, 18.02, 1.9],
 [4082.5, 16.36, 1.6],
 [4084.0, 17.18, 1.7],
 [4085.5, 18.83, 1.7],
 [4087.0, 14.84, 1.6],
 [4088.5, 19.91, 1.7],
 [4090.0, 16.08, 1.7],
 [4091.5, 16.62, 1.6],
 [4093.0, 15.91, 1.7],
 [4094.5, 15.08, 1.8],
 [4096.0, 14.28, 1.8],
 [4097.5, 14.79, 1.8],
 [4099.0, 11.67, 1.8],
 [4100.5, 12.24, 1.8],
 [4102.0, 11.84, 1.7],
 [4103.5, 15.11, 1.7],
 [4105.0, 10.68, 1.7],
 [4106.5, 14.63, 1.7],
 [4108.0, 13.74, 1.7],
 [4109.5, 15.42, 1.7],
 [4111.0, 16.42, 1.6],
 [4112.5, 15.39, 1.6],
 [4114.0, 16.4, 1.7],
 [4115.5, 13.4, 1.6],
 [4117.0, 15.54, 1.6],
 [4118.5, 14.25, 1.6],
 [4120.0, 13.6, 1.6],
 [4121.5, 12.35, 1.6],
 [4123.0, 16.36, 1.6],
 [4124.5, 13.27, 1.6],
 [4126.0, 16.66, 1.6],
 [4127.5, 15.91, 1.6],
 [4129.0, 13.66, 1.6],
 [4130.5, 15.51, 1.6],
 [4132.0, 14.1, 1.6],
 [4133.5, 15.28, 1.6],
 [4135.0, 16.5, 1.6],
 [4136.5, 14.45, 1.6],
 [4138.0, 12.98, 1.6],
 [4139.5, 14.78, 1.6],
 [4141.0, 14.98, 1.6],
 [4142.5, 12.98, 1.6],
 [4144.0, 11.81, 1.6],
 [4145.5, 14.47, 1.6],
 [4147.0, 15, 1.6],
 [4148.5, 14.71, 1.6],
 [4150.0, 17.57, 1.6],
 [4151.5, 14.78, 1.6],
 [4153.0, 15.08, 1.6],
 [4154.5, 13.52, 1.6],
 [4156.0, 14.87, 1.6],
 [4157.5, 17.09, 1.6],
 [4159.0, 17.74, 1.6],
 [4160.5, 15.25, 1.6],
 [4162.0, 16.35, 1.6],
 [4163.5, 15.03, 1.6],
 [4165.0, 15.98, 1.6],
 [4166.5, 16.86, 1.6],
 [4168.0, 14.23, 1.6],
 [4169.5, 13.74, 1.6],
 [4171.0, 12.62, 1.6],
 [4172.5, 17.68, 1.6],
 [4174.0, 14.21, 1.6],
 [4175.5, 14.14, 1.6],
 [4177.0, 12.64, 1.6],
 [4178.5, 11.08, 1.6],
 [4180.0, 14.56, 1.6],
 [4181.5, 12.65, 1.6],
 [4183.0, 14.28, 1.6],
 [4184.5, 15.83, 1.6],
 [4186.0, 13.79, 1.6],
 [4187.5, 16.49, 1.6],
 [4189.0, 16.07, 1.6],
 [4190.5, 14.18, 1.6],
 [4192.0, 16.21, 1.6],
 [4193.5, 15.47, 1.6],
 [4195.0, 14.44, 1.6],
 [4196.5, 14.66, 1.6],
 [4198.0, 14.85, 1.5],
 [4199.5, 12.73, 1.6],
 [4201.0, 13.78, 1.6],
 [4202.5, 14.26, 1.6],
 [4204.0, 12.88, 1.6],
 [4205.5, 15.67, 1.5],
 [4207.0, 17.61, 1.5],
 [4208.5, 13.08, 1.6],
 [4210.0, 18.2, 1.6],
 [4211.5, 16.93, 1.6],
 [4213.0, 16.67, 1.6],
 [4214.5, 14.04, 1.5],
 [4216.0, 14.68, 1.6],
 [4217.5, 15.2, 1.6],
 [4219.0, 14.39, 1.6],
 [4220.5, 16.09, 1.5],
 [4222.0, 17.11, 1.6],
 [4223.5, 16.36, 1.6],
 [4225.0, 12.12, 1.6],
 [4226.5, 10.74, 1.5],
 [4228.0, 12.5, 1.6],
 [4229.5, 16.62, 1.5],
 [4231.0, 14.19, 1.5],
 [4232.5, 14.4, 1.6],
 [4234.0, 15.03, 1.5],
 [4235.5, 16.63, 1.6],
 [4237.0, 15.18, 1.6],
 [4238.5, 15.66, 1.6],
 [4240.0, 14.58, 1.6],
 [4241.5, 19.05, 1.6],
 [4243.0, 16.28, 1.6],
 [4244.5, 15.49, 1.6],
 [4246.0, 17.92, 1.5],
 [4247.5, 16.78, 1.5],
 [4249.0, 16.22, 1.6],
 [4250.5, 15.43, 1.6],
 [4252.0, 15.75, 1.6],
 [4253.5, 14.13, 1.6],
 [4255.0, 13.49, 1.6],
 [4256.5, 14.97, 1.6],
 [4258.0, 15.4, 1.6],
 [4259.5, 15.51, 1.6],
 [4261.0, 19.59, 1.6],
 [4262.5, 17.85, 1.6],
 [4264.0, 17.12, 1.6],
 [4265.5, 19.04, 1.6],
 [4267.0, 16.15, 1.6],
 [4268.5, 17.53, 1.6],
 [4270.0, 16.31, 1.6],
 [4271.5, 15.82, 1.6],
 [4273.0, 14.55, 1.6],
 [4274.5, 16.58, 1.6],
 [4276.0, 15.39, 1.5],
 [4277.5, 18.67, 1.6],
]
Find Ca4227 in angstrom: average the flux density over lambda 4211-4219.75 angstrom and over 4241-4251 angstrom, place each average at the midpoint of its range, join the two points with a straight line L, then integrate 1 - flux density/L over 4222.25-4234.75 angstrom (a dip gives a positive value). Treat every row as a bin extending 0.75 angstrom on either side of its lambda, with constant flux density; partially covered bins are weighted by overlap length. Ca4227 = 1.4 angstrom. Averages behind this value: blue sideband 15.3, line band 14.1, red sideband 16.7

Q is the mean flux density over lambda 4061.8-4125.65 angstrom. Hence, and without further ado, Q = 14.9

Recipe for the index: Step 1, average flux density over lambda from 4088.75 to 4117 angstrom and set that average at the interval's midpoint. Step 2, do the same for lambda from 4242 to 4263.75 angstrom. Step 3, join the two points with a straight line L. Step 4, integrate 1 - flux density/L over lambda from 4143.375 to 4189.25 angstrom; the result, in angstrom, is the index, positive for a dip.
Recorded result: 1.1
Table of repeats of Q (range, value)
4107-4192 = 14.8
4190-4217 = 15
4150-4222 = 15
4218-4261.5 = 15.4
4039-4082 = 14.6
